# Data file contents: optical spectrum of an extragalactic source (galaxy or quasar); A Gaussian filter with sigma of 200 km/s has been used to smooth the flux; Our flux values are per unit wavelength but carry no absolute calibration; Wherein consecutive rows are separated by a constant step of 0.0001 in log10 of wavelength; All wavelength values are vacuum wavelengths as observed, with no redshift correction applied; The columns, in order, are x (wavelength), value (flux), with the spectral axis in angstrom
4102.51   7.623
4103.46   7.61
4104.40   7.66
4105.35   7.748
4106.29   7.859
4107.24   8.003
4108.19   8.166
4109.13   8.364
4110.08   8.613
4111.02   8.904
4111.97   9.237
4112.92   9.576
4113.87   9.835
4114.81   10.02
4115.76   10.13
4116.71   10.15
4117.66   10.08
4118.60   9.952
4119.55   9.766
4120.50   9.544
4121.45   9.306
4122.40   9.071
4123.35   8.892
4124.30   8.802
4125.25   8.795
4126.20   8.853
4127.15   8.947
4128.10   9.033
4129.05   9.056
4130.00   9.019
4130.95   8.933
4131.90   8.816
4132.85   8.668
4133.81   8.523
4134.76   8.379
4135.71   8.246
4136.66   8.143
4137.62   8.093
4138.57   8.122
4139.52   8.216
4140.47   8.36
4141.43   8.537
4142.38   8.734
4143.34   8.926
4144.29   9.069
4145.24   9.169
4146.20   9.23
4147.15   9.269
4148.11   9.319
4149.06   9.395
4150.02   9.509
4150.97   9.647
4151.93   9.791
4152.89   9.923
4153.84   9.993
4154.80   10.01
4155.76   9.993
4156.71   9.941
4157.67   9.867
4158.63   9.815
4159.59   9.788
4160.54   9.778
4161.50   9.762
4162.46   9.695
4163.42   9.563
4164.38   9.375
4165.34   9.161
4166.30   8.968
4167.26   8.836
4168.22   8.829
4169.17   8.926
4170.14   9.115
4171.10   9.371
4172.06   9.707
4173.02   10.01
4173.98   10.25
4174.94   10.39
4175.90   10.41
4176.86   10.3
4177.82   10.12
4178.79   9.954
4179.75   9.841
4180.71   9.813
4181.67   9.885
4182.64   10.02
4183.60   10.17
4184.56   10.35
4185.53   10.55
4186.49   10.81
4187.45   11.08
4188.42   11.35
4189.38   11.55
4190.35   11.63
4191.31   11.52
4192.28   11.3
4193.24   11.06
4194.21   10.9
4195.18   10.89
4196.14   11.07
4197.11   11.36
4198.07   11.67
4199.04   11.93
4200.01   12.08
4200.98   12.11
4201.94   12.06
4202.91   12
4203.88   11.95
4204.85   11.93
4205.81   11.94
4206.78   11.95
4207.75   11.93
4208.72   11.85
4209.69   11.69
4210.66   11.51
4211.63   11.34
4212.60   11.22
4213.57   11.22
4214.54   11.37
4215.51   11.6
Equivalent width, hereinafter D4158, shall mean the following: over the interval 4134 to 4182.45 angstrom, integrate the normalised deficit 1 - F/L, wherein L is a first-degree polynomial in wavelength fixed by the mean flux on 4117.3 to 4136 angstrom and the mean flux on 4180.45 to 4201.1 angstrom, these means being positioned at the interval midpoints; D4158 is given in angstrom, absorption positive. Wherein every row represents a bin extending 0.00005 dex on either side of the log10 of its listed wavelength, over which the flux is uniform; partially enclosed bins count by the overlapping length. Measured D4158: 3.1 angstrom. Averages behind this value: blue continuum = 9.04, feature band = 9.39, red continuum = 11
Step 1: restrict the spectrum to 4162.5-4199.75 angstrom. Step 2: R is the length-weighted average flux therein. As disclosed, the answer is 10.3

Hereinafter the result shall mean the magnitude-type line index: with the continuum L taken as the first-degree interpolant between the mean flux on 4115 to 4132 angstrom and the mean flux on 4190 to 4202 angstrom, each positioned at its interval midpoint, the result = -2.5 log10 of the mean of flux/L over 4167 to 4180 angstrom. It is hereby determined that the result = 0.11 mag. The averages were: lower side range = 9.31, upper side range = 11.5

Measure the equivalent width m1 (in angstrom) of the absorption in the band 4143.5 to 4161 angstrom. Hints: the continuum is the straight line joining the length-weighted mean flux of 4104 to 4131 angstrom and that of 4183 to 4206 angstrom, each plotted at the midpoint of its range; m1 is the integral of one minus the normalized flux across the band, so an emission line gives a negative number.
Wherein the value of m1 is 0.8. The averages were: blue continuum 9.05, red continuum 11.4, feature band 9.63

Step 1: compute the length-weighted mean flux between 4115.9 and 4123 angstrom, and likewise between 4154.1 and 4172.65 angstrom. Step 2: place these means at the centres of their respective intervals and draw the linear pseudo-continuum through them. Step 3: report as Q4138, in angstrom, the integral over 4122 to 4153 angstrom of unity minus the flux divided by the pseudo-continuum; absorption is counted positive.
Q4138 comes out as 2.4 angstrom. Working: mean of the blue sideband 9.7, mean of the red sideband 9.51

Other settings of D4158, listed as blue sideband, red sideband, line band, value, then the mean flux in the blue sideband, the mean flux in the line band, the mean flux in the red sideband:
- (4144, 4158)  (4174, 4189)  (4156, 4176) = 0.8 angstrom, 9.61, 9.59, 10.3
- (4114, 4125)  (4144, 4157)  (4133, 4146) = 1.5 angstrom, 9.6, 8.52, 9.6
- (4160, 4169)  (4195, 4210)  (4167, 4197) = 0.4 angstrom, 9.33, 10.3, 11.8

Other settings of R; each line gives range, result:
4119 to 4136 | 8.93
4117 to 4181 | 9.31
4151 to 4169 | 9.6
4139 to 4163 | 9.43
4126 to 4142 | 8.58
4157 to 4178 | 9.63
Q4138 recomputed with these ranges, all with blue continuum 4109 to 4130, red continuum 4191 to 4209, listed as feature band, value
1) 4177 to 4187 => 0.9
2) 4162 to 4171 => 1.3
